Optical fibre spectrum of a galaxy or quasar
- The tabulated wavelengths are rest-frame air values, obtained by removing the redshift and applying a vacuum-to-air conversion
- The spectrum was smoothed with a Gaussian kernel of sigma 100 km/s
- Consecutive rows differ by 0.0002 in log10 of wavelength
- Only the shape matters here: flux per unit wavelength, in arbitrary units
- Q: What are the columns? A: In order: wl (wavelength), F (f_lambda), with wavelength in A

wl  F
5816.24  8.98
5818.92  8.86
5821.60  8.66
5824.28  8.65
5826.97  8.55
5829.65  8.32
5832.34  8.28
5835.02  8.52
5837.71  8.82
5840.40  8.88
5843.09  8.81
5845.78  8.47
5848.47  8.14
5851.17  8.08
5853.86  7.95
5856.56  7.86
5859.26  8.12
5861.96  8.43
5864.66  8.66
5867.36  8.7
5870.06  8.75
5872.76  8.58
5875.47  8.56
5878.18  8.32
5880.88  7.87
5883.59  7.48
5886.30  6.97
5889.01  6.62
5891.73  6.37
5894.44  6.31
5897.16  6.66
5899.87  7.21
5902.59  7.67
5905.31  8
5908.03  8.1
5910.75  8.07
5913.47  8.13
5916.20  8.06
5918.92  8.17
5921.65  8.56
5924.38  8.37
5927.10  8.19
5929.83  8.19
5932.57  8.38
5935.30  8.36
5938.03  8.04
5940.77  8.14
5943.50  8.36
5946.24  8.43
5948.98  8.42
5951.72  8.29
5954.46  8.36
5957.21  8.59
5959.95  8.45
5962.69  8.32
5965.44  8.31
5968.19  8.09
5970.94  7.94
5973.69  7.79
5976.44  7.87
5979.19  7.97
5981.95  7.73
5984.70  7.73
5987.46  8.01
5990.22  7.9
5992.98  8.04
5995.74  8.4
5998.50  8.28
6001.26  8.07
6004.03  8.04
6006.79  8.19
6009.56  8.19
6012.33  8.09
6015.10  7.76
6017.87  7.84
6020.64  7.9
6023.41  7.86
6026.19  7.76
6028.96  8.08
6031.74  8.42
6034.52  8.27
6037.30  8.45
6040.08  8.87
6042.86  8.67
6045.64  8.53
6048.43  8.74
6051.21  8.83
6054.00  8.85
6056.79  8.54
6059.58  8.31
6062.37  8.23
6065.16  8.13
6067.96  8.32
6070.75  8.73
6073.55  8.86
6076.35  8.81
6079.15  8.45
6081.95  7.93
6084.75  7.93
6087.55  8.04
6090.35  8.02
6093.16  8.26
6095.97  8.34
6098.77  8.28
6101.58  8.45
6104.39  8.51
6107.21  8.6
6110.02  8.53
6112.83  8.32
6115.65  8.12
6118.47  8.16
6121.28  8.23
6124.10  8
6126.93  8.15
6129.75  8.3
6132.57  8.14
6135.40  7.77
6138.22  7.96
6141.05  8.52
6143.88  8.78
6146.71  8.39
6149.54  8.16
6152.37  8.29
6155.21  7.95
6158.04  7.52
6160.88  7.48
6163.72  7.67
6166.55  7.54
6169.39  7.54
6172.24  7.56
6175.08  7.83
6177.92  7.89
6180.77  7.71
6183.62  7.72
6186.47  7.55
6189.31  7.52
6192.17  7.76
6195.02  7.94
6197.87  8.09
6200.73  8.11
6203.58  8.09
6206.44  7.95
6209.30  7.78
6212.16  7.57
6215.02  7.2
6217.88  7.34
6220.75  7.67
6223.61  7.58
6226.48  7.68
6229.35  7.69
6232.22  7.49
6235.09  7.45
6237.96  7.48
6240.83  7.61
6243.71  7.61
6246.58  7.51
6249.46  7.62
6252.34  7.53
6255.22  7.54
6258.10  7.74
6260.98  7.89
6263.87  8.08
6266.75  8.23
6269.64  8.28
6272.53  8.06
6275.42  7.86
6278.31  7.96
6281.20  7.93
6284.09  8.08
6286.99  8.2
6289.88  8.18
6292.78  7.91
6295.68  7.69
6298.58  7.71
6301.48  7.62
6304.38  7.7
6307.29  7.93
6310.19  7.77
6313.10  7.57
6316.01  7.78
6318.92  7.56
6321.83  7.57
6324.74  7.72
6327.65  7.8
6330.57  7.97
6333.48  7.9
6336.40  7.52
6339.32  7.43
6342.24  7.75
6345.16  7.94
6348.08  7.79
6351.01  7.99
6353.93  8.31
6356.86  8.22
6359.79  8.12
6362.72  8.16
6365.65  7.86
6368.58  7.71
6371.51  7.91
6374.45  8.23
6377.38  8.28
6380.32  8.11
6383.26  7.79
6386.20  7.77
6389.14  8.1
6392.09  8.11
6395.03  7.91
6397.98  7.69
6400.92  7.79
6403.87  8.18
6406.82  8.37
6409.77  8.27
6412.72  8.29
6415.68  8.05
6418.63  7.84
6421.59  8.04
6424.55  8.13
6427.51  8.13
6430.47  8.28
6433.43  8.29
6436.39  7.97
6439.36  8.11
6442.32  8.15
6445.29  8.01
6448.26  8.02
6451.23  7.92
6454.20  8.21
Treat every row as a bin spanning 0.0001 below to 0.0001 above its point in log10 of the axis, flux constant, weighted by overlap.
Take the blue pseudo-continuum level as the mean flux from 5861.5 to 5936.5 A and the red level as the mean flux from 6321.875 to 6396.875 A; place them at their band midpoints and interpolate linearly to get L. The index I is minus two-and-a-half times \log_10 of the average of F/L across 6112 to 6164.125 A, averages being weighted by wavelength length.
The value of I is -0.02 mag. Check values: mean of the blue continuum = 7.91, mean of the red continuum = 7.93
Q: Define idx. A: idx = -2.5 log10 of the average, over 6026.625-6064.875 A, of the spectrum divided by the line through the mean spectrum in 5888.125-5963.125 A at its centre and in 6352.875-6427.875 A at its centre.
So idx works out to -0.07 mag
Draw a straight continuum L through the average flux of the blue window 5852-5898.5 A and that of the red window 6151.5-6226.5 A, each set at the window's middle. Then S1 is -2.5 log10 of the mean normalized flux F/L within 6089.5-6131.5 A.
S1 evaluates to -0.07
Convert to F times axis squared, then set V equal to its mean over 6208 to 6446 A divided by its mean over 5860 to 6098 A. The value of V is 1.1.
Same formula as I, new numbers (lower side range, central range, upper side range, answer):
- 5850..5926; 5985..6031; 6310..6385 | -0.02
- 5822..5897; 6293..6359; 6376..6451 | 0.04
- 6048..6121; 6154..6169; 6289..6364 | 0.08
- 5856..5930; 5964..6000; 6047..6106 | 0.02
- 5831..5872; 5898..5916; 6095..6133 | 0.08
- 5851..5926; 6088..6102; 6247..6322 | -0.05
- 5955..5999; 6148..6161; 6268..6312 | 0.01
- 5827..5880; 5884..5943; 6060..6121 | 0.09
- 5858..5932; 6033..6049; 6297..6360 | -0.09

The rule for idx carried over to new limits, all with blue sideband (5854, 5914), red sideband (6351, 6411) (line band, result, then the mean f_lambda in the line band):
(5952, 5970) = -0.068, 8.34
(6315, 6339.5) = 0.043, 7.71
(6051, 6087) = -0.073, 8.43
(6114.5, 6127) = -0.029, 8.13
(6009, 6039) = -0.027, 8.06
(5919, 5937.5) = -0.068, 8.32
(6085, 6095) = -0.027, 8.1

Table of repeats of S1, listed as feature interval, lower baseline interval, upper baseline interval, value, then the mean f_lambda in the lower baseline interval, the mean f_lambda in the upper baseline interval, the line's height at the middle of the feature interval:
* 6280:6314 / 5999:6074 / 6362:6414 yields 0.03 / 8.31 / 8.03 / 8.1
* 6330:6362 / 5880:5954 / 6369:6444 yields 0.02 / 7.84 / 8.07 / 8.04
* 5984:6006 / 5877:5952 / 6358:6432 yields -0.03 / 7.84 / 8.05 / 7.88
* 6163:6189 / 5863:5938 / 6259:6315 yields 0.04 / 7.91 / 7.92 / 7.92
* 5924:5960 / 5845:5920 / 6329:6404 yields -0.06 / 7.86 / 7.94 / 7.87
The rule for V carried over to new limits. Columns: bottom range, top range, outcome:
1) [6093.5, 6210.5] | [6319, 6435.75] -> 1.07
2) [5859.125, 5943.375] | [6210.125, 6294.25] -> 1.10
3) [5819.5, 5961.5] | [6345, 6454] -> 1.17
